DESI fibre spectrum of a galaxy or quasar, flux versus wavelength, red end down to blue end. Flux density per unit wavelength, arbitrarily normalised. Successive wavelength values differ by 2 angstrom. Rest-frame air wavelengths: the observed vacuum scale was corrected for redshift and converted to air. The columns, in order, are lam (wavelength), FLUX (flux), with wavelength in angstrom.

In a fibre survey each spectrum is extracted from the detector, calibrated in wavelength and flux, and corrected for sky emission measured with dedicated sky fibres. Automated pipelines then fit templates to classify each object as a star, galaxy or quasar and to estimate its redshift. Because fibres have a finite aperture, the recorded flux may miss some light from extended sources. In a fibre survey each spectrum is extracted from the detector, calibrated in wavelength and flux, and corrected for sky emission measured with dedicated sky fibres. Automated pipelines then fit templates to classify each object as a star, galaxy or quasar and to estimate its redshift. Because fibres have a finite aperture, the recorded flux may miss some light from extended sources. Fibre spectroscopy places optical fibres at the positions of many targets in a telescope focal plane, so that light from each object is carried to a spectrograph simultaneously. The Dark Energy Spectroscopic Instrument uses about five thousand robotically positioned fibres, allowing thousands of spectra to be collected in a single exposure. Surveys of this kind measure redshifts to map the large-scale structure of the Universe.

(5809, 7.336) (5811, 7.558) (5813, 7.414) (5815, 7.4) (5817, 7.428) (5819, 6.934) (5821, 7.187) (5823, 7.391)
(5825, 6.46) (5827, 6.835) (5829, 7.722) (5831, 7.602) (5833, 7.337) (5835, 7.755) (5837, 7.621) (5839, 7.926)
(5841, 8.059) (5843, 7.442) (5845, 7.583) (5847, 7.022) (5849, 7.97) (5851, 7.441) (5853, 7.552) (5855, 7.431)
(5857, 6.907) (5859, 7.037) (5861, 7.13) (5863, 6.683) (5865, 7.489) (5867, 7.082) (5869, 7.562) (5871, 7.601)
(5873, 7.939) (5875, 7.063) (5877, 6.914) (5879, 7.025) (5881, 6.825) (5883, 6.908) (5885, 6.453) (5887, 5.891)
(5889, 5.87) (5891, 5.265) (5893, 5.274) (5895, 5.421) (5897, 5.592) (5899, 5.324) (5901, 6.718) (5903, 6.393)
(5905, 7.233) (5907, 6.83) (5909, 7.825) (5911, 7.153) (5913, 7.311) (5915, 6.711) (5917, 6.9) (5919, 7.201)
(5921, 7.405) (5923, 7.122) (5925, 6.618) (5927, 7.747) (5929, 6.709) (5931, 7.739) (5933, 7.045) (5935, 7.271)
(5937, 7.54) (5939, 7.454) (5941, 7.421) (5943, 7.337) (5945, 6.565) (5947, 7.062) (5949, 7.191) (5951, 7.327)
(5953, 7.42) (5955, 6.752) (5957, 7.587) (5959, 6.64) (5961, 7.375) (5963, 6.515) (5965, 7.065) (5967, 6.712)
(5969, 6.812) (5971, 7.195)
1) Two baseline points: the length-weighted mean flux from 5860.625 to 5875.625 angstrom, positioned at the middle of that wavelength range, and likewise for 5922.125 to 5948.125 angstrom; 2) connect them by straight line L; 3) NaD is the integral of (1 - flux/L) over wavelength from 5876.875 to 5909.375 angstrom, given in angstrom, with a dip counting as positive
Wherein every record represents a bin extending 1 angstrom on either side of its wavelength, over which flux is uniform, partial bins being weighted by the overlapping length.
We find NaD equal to 4.4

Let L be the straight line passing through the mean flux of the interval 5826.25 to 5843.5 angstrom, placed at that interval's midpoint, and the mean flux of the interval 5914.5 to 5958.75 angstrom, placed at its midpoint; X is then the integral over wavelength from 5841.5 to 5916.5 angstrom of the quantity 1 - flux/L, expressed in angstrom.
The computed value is 5.6 angstrom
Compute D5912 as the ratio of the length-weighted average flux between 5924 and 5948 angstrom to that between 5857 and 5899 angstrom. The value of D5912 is 1.09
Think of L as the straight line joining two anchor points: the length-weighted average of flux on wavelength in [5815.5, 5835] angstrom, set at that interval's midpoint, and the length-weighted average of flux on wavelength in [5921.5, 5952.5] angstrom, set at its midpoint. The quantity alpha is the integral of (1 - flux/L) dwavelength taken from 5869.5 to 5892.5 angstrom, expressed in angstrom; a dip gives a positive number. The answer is 1.7 angstrom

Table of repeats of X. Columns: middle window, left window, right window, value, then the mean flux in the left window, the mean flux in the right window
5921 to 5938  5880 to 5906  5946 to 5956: -1.2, 6.09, 7.15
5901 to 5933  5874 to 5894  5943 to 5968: -2.1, 6.35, 7.03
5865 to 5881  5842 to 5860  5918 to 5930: 0.0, 7.38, 7.13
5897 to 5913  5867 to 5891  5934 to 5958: 0.6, 6.85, 7.24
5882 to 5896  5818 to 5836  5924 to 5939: 2.7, 7.25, 7.25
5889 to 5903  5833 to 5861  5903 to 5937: 3.1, 7.5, 7.16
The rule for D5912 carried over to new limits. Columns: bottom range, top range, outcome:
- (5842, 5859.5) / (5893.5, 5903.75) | 0.79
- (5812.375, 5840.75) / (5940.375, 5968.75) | 0.96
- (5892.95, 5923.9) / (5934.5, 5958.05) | 1.08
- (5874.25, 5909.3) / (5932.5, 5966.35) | 1.13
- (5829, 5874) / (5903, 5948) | 0.96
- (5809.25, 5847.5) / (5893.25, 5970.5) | 0.94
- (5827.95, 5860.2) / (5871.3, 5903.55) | 0.84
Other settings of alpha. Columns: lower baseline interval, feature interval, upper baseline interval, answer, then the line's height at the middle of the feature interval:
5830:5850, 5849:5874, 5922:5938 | 0.6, 7.53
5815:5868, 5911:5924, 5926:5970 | 0.2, 7.21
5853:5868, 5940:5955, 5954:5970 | -0.4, 6.96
